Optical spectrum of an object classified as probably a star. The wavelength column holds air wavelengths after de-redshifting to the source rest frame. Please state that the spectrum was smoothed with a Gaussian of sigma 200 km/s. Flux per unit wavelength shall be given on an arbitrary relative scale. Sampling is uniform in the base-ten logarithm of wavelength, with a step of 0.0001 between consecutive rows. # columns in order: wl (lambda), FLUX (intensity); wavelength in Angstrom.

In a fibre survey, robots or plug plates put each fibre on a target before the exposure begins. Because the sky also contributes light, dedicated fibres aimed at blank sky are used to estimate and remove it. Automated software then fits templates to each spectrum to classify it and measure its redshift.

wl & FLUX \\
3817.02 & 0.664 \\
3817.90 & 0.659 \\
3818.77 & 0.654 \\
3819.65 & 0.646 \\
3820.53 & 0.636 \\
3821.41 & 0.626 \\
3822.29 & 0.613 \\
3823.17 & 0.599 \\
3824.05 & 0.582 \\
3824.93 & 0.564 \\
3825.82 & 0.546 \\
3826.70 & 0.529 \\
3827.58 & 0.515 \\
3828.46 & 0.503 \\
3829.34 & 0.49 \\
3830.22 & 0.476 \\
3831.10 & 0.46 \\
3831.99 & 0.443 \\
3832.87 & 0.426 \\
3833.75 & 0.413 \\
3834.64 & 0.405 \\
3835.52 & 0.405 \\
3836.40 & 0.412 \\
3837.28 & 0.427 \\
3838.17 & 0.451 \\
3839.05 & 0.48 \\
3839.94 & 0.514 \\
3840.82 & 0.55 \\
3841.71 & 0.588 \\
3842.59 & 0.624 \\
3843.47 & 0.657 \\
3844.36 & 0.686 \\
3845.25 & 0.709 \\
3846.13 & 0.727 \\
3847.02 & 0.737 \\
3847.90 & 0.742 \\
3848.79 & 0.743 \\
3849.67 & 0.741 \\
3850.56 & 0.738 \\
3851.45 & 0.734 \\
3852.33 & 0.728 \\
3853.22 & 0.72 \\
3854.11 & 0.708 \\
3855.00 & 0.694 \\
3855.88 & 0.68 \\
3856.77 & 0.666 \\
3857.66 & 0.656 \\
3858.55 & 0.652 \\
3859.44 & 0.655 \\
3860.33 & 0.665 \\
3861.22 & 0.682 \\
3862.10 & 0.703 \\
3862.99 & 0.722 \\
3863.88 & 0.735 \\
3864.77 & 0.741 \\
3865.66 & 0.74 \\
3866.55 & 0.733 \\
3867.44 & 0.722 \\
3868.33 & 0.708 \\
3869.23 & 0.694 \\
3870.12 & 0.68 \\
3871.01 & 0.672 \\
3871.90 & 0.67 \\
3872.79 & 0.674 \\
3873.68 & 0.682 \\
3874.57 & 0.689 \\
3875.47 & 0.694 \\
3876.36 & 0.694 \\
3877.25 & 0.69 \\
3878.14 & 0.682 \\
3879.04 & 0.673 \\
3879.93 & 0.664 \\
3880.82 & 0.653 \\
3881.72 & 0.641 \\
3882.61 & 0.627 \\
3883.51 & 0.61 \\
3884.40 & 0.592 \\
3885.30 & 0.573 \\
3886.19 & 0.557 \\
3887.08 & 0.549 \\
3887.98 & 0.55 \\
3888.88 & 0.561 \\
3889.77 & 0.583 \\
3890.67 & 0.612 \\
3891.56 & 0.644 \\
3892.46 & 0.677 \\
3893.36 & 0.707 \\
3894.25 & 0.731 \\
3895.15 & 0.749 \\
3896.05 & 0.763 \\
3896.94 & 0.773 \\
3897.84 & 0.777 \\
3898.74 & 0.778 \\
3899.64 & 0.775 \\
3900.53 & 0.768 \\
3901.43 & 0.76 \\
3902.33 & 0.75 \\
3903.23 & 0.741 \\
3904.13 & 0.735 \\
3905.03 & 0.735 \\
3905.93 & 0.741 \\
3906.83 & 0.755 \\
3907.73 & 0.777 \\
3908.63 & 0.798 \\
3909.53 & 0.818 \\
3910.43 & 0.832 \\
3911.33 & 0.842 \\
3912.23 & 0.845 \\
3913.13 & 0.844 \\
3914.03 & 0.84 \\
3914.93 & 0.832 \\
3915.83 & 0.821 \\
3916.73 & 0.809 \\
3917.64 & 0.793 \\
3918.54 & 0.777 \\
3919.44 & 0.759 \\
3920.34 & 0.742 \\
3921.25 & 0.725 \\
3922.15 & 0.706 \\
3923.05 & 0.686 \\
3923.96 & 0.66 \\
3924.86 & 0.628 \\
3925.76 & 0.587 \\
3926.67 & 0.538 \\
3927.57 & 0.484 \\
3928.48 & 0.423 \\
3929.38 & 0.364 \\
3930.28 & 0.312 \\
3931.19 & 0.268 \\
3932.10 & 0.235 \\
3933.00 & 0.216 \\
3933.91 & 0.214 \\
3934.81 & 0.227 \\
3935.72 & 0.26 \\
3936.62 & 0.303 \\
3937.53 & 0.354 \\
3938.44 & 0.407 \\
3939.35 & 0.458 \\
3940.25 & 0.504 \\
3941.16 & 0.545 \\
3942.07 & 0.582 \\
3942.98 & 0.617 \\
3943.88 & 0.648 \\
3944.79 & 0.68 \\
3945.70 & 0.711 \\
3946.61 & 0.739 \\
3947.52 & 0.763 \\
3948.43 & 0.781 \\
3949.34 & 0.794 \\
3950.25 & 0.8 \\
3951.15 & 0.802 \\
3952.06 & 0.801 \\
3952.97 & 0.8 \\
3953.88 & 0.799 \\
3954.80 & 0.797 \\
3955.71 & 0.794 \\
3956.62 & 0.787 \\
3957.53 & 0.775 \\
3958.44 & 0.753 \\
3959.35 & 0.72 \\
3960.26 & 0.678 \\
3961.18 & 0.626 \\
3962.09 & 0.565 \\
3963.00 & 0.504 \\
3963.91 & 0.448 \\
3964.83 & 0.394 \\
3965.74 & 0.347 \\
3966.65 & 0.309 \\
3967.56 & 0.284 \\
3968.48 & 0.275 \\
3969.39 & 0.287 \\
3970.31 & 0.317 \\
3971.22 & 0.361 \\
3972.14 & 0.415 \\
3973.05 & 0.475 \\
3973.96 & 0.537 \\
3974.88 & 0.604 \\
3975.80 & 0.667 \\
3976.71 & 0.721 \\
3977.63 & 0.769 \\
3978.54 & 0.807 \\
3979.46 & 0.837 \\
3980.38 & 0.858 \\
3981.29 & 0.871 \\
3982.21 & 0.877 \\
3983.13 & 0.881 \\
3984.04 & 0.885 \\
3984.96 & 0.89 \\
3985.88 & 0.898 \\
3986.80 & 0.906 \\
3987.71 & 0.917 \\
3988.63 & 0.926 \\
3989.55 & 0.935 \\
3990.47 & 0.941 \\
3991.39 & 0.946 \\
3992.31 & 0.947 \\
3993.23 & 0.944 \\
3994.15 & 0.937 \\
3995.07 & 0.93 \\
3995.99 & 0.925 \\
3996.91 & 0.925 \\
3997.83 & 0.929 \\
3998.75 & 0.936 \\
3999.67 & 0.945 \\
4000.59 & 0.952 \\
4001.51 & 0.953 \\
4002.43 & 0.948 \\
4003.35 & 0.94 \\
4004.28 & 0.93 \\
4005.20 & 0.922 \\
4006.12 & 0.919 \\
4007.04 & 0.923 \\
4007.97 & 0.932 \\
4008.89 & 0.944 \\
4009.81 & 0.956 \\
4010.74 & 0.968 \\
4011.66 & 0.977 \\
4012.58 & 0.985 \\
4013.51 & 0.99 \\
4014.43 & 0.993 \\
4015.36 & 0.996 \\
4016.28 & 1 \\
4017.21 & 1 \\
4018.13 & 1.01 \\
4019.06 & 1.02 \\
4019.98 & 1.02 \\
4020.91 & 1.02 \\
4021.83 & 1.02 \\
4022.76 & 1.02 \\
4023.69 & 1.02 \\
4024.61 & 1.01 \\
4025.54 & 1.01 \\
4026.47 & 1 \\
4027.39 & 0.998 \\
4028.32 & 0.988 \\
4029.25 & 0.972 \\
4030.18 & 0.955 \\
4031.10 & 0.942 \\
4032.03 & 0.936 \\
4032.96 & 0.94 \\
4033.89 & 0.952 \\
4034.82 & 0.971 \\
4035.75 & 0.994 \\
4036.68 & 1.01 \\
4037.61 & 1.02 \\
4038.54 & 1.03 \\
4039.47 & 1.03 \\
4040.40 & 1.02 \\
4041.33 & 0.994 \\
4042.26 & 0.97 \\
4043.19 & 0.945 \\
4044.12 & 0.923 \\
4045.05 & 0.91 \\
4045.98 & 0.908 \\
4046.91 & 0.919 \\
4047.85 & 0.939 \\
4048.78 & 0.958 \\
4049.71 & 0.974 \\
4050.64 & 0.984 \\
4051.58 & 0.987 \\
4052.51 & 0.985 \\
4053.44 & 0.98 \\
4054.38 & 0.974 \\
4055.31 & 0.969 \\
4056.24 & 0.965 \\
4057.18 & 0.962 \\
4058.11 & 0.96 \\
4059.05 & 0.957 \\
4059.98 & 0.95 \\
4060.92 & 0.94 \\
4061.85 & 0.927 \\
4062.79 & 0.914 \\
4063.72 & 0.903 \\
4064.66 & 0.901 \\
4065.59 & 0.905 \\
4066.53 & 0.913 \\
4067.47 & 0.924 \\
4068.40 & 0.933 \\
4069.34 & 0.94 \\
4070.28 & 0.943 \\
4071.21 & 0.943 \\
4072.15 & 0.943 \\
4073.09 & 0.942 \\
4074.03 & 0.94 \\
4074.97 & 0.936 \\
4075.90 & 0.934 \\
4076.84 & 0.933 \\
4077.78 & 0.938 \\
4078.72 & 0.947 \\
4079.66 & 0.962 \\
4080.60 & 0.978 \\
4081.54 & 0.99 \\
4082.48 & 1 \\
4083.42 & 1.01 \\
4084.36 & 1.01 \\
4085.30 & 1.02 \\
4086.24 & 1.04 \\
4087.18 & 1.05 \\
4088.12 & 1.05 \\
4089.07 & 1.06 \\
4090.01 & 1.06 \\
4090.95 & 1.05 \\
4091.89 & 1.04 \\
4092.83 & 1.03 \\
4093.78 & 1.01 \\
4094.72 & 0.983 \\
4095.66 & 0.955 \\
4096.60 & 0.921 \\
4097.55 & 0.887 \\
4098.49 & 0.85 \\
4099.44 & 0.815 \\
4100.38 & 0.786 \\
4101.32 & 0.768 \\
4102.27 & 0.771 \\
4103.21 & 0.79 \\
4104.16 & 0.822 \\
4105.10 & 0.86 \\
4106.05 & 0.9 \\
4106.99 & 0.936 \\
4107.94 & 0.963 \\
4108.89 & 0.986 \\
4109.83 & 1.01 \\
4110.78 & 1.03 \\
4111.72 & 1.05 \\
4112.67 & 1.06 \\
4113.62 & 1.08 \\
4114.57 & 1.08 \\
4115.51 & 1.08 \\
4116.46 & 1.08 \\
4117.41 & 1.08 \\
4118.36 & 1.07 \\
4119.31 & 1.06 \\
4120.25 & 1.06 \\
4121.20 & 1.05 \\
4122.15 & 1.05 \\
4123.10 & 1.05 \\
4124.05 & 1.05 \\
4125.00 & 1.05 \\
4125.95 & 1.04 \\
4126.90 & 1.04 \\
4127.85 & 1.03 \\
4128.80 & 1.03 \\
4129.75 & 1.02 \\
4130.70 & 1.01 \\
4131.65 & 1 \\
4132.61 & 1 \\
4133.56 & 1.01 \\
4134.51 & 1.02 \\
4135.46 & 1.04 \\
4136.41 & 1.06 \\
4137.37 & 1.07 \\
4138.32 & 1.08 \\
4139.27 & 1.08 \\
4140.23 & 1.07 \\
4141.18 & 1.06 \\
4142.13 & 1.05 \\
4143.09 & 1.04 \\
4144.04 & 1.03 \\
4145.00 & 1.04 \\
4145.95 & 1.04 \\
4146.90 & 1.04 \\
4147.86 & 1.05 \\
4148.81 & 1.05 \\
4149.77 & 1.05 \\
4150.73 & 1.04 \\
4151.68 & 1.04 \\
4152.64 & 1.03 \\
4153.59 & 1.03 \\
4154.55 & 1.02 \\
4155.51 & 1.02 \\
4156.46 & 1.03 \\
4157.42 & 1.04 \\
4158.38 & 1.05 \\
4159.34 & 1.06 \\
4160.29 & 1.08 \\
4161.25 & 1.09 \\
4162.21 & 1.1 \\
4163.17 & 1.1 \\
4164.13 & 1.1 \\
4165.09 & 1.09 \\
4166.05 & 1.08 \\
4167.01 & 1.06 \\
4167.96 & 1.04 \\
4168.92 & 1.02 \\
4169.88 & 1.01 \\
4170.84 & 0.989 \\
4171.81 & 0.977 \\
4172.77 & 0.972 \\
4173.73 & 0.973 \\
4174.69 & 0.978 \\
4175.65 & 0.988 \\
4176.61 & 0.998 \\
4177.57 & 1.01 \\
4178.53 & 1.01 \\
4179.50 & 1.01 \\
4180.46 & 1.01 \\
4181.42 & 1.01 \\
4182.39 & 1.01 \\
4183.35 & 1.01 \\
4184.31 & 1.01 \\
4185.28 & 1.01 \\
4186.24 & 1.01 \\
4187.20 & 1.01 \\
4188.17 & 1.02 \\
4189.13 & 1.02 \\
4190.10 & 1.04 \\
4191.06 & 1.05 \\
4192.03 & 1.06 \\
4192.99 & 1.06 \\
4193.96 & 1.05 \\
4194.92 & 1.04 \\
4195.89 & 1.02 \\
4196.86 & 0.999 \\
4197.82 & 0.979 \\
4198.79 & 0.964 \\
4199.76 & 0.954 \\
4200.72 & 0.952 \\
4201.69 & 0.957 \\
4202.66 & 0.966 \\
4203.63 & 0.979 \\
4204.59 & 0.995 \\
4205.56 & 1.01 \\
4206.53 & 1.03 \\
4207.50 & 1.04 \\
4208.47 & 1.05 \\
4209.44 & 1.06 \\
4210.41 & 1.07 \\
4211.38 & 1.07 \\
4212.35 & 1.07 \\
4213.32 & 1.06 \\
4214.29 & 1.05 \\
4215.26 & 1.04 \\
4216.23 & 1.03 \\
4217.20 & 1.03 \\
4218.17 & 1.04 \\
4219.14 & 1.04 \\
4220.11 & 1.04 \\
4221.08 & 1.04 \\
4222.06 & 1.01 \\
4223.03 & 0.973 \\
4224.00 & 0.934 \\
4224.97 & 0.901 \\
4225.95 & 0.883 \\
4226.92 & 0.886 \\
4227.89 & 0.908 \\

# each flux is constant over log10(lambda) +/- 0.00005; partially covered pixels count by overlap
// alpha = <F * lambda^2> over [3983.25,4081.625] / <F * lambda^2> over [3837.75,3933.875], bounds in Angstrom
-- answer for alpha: 1.54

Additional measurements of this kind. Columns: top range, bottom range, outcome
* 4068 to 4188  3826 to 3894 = 1.84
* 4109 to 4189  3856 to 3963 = 1.77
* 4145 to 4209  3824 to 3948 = 1.88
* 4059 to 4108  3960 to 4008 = 1.31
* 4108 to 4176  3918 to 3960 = 1.93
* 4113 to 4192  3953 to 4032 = 1.36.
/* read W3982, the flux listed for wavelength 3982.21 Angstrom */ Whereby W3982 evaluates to 0.877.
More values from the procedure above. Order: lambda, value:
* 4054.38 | 0.974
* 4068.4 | 0.933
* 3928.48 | 0.423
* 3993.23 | 0.944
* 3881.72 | 0.641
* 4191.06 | 1.05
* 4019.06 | 1.02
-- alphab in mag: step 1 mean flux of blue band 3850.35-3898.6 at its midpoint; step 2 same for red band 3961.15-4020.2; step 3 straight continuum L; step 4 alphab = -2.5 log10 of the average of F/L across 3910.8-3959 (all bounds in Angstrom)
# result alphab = 0.18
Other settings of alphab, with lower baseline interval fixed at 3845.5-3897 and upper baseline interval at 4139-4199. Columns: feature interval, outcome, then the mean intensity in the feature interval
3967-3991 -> 0.16 mag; 0.697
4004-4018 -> -0.14 mag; 0.964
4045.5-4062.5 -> -0.07 mag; 0.957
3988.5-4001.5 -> -0.14 mag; 0.938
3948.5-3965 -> 0.10 mag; 0.709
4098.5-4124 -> -0.01 mag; 0.972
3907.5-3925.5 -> -0.06 mag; 0.775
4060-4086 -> -0.03 mag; 0.948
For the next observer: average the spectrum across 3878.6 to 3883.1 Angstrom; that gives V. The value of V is 0.651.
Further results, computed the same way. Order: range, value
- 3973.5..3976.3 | 0.605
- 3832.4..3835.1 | 0.415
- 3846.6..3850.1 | 0.743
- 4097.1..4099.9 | 0.85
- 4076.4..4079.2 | 0.939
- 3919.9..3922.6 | 0.724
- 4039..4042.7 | 1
